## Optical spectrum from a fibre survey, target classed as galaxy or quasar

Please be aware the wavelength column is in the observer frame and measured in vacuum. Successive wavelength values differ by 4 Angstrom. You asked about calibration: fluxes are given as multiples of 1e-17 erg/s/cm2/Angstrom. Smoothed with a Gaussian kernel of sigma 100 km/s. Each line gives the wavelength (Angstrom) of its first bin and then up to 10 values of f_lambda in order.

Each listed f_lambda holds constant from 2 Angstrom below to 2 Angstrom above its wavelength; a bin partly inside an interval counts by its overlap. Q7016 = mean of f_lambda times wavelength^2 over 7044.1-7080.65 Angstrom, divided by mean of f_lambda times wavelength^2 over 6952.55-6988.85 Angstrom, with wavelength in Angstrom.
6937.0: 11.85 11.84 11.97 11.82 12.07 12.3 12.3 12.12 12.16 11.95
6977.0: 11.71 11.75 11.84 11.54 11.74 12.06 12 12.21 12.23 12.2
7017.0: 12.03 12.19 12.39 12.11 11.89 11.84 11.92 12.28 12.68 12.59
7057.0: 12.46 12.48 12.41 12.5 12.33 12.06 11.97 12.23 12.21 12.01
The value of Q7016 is 1.06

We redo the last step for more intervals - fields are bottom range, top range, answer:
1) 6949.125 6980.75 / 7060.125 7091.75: 1.05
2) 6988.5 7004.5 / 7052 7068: 1.07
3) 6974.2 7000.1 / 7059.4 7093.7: 1.07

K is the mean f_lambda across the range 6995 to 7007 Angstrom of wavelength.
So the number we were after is 12.1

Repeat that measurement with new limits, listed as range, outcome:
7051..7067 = 12.5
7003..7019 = 12.2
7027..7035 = 12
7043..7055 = 12.5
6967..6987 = 11.9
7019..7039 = 12.1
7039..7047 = 12.1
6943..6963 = 12.1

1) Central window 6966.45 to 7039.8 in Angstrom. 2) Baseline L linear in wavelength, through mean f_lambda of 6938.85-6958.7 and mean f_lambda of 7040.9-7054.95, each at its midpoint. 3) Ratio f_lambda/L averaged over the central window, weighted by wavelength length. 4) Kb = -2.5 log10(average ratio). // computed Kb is 0.02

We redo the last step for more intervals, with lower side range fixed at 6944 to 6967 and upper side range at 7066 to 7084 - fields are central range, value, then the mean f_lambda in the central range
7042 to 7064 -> -0.023 mag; 12.5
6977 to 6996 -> 0.036 mag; 11.7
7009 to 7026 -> -0.002 mag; 12.2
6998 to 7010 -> 0.002 mag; 12.1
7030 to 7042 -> 0.026 mag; 11.9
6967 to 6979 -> 0.016 mag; 11.9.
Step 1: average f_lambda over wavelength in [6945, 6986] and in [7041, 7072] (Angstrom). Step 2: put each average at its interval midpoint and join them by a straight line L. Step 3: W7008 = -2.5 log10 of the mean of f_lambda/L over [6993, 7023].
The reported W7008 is 0.01 mag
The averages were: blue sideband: 12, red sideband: 12.4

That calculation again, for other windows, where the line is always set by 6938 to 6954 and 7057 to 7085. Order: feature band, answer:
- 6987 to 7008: 0.01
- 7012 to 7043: 0.01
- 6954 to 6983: -0.01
